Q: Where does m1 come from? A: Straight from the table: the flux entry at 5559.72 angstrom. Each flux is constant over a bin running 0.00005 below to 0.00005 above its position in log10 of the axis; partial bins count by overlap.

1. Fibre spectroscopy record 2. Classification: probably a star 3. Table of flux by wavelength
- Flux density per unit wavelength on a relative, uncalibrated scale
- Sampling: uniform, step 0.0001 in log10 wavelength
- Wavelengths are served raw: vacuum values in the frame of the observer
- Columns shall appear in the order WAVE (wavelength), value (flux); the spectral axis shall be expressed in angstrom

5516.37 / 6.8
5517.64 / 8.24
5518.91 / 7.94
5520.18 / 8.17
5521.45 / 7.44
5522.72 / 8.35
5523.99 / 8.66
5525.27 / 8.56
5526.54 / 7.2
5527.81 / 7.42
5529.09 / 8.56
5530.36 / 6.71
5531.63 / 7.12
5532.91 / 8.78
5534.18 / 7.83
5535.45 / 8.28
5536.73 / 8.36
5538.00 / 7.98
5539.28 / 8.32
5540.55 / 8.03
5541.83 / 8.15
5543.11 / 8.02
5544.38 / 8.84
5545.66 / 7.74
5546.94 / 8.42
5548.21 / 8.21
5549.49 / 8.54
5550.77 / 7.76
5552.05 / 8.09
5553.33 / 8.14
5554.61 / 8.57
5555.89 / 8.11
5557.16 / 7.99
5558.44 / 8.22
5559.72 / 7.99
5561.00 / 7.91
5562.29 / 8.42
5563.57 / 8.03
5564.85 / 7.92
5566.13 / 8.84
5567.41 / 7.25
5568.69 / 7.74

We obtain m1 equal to 7.99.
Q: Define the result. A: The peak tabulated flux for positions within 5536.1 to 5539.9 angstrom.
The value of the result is 8.36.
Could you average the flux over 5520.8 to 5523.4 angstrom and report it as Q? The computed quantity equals 7.92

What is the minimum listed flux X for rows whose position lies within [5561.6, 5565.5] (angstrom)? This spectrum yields 7.92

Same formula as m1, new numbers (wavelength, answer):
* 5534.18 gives 7.83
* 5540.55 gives 8.03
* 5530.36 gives 6.71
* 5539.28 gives 8.32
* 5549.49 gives 8.54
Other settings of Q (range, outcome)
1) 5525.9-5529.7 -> 7.72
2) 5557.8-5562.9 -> 8.12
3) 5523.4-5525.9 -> 8.58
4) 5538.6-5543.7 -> 8.12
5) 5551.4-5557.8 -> 8.18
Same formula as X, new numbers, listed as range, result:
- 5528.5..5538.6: 6.71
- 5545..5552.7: 7.74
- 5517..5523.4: 7.44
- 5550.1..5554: 7.76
